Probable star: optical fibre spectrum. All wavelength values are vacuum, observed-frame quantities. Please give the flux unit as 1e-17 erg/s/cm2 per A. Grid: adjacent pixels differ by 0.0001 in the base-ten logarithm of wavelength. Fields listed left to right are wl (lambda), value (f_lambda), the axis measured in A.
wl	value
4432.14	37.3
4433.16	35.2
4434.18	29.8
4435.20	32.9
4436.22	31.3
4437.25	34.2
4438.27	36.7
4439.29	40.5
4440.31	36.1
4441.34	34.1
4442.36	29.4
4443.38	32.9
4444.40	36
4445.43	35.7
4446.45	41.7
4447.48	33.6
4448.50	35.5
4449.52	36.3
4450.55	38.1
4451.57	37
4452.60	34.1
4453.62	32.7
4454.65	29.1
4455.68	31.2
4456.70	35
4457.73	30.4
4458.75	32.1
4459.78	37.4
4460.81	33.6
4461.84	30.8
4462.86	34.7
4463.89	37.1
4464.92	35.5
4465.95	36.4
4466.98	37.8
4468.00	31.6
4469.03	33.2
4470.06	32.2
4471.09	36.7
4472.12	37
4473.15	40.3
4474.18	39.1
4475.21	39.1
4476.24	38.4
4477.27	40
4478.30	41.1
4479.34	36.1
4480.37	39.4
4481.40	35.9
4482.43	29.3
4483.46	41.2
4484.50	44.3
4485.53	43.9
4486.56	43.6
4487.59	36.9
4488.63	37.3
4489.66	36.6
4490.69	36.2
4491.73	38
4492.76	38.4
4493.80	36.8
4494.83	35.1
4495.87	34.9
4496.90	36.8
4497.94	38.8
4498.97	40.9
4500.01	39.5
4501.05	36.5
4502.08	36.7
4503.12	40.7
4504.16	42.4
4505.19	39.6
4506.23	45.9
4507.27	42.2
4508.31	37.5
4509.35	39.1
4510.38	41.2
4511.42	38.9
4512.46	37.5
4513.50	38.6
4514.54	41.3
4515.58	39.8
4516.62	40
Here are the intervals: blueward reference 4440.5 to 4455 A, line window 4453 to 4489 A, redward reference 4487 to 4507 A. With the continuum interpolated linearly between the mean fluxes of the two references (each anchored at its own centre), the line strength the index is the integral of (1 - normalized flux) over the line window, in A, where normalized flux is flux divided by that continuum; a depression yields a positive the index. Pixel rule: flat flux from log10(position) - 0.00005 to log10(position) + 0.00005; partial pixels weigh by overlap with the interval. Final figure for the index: 0.2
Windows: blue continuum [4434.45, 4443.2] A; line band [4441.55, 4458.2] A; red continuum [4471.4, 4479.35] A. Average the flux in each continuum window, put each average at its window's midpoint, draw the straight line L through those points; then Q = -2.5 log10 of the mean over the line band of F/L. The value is 0.04 mag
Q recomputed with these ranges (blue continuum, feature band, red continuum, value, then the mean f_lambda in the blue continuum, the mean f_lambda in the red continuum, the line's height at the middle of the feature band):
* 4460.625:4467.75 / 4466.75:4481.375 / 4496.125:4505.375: -0.03 mag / 35.1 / 39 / 36.1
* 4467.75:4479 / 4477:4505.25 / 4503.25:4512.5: 0.02 mag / 37.2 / 40.6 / 39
